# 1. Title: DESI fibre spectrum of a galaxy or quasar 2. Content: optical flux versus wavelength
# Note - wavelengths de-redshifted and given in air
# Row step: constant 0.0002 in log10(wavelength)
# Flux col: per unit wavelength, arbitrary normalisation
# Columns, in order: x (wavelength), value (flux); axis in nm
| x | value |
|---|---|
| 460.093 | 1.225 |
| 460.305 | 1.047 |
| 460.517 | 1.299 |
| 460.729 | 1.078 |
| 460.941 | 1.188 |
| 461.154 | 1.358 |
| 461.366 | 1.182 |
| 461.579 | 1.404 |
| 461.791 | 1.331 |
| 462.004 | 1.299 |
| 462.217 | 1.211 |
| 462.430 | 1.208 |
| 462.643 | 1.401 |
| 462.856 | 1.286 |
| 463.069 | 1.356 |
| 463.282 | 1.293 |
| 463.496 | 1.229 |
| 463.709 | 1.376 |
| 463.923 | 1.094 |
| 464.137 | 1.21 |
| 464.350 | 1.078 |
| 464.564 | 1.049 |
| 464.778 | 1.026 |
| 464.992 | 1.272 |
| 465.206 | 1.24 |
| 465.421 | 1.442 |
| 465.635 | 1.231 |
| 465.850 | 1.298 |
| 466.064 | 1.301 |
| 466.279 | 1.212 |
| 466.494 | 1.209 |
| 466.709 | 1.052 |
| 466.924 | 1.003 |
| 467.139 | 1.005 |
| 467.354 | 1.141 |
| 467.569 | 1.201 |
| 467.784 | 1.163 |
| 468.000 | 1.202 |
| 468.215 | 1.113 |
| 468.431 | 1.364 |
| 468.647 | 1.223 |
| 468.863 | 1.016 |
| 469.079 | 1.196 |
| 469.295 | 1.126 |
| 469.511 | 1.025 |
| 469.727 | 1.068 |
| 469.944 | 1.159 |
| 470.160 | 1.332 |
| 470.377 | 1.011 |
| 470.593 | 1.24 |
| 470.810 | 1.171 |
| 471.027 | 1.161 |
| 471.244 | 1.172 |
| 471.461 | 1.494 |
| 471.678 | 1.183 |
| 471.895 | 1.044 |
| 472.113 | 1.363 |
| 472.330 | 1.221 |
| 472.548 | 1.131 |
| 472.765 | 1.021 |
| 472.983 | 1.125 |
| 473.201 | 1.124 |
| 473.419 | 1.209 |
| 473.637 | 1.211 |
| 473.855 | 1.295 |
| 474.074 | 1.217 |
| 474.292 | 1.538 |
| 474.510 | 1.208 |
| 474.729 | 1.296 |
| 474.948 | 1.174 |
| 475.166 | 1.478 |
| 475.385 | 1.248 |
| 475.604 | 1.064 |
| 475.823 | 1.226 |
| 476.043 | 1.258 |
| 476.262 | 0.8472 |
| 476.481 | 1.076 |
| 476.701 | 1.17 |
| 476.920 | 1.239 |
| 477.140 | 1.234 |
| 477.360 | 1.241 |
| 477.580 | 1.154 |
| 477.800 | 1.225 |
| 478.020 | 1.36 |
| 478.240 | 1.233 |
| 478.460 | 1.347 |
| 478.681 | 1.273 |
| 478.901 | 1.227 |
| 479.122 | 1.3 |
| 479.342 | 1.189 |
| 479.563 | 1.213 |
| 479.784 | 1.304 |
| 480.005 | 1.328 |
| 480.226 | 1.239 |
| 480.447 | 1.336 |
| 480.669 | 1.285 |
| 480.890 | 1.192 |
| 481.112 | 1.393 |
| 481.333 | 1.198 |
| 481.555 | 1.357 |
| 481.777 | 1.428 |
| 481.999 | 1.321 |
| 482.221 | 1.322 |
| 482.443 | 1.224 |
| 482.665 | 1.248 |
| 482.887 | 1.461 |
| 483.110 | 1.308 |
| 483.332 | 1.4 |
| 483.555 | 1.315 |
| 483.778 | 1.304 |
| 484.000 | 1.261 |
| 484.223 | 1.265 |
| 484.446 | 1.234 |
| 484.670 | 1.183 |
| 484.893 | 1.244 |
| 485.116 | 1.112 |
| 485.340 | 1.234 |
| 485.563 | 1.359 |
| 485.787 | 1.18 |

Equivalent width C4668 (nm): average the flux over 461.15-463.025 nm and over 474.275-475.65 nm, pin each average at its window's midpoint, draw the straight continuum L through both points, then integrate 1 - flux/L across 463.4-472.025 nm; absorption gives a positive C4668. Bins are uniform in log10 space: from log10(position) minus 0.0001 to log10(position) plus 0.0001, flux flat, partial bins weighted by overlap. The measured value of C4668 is 0.74 nm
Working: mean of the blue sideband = 1.3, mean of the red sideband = 1.28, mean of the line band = 1.18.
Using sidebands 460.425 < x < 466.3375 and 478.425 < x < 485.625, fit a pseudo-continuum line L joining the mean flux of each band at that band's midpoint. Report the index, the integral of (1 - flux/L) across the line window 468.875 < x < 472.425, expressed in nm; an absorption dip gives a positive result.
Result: 0.229 nm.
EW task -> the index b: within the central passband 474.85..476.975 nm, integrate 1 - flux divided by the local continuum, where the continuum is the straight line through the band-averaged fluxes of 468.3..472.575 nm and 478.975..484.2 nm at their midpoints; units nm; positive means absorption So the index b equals 0.111 nm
